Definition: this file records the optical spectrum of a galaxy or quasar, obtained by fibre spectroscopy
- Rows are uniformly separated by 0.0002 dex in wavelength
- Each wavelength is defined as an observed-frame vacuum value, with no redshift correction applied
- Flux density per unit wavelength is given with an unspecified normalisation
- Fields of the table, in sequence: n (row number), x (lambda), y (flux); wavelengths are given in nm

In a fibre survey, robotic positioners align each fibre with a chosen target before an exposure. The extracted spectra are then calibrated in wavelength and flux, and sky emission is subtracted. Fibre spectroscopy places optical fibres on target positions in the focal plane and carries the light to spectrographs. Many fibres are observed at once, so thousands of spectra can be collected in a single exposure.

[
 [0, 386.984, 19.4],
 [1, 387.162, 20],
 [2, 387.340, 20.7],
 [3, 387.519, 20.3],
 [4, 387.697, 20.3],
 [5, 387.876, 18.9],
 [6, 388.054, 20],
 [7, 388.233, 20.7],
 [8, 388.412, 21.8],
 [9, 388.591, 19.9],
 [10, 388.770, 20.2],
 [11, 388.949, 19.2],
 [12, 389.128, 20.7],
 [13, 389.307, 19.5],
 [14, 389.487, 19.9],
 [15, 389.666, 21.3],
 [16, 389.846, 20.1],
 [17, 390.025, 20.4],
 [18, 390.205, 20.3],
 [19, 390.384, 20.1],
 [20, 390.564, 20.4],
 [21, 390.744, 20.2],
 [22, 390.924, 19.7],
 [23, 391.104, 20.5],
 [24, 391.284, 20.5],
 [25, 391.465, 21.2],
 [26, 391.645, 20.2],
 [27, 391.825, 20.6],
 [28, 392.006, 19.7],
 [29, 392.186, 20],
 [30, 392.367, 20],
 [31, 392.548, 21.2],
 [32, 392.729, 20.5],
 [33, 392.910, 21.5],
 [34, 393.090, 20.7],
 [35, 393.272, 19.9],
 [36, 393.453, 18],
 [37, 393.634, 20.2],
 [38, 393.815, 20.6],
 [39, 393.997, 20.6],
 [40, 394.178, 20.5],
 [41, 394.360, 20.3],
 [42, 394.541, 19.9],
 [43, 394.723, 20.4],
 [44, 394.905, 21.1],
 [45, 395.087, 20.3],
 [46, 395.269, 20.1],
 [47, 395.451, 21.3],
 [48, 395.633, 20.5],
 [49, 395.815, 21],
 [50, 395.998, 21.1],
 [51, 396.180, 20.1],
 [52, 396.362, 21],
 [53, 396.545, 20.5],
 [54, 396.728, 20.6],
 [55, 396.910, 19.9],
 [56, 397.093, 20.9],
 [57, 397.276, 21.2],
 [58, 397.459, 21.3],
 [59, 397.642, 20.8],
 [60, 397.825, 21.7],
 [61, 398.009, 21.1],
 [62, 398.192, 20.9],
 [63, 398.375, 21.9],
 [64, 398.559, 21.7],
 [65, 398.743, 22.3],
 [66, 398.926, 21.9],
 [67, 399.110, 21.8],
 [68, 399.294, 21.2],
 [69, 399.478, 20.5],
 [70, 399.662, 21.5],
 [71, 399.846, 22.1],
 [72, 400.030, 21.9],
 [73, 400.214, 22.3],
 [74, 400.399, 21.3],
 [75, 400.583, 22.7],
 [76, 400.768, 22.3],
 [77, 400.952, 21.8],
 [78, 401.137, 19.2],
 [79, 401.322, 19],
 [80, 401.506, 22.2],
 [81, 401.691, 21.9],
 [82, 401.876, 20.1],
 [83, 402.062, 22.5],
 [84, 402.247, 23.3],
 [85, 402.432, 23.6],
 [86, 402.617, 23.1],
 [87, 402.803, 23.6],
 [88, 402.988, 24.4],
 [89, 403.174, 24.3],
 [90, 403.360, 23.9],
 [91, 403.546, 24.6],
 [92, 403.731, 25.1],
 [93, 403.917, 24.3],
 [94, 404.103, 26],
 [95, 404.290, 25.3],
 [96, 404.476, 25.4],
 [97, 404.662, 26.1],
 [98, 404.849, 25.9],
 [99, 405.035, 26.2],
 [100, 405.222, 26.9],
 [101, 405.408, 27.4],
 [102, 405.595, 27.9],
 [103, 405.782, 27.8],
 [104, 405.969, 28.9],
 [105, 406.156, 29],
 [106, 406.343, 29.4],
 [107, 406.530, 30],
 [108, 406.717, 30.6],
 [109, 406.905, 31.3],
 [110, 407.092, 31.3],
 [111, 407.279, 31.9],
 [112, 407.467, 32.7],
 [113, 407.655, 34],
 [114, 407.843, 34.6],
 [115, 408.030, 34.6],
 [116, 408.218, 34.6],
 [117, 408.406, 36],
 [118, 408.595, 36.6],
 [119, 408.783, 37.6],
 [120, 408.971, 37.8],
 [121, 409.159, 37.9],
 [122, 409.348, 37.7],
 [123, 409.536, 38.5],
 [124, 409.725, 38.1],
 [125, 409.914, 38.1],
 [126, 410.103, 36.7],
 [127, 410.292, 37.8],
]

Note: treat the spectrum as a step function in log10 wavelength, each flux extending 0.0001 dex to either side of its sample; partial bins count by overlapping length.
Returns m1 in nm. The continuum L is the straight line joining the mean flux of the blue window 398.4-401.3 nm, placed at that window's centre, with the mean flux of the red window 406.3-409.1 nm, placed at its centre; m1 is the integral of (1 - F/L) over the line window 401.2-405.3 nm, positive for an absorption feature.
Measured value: 0.440 nm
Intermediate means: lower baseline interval 21.6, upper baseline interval 33.7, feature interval 23.9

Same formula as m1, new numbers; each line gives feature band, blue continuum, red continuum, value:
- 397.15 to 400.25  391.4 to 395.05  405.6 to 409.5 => 0.457 nm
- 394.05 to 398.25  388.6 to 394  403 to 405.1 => 0.265 nm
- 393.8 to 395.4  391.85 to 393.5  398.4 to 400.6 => 0.017 nm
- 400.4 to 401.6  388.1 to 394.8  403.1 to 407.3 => 0.189 nm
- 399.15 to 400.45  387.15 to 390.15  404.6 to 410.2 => 0.284 nm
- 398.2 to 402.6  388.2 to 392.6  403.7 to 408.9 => 0.782 nm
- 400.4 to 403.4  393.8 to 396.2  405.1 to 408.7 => 0.504 nm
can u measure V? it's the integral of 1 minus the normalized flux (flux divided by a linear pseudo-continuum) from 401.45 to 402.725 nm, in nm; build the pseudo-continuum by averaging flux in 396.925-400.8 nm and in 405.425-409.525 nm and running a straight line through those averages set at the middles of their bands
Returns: 0.17 nm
